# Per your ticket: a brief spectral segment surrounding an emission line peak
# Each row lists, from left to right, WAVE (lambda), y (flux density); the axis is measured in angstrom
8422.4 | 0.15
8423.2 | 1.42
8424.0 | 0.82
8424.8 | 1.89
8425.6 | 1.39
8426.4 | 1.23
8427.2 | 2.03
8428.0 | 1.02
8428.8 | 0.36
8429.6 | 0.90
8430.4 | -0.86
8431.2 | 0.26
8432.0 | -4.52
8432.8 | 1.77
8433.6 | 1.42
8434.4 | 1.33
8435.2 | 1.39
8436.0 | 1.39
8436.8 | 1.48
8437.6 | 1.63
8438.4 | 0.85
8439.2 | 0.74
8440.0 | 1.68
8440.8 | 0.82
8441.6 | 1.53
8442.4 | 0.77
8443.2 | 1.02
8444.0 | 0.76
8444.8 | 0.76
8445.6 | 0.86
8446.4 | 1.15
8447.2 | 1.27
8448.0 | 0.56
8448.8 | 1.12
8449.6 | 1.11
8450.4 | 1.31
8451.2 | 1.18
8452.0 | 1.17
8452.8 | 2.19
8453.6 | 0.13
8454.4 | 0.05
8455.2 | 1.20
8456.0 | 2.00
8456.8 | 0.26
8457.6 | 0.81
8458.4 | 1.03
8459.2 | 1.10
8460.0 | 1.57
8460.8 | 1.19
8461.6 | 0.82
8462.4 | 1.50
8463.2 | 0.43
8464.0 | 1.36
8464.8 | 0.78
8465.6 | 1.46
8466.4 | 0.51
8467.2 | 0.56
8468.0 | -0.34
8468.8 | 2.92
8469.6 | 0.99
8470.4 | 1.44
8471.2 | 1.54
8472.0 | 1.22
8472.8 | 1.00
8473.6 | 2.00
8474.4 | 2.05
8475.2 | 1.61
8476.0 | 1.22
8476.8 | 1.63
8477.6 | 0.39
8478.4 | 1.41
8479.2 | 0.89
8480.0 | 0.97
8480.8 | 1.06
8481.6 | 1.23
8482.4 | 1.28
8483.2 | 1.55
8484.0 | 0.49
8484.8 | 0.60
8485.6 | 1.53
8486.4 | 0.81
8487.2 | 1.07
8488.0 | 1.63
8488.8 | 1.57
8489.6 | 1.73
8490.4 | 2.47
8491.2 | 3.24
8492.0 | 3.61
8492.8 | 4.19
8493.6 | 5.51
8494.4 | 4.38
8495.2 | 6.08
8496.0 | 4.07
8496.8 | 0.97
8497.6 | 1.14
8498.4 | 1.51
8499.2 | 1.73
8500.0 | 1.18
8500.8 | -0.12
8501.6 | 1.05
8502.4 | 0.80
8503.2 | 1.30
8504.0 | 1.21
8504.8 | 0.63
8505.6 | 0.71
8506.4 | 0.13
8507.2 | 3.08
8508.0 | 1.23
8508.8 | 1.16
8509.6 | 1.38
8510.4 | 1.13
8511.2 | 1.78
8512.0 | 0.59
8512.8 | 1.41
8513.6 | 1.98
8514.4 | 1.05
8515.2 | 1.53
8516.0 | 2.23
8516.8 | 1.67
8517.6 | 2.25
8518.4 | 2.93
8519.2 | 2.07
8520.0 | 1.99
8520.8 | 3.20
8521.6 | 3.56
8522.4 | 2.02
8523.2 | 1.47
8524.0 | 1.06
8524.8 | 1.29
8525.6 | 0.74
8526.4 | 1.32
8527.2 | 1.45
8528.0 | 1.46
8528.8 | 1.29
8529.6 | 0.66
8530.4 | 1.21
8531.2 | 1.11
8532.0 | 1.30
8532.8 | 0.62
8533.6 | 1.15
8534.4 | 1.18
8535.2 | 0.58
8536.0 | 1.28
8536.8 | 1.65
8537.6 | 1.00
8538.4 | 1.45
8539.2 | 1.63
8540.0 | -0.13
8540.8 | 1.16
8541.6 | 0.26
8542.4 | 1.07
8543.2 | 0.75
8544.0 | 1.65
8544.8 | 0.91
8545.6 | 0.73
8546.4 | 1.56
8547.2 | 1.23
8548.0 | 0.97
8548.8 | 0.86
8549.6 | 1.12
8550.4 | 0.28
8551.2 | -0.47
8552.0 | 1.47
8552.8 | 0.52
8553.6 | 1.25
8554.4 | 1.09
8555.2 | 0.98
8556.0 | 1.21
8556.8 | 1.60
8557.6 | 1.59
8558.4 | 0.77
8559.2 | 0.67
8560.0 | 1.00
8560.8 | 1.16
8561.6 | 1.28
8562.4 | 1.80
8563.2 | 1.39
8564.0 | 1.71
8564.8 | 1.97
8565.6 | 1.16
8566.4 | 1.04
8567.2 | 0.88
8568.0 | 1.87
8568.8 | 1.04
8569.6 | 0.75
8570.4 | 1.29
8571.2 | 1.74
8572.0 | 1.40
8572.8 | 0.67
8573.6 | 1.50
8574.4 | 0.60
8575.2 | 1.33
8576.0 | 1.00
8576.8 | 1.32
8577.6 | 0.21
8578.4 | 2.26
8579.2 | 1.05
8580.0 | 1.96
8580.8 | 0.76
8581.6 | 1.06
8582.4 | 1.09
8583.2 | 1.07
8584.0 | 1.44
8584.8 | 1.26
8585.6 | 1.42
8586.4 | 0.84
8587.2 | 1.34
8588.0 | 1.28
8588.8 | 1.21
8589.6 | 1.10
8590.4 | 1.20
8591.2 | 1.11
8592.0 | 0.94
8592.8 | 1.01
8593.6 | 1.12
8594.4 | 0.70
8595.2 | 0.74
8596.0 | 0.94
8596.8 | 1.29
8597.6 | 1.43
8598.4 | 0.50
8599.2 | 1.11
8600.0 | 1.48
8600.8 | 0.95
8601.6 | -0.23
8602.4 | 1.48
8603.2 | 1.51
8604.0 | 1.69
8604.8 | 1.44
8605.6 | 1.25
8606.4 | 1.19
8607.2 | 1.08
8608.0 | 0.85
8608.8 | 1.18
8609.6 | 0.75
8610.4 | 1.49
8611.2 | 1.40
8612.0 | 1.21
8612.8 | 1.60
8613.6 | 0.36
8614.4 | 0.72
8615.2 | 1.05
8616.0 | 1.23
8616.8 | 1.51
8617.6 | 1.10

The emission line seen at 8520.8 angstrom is [N II] 6583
